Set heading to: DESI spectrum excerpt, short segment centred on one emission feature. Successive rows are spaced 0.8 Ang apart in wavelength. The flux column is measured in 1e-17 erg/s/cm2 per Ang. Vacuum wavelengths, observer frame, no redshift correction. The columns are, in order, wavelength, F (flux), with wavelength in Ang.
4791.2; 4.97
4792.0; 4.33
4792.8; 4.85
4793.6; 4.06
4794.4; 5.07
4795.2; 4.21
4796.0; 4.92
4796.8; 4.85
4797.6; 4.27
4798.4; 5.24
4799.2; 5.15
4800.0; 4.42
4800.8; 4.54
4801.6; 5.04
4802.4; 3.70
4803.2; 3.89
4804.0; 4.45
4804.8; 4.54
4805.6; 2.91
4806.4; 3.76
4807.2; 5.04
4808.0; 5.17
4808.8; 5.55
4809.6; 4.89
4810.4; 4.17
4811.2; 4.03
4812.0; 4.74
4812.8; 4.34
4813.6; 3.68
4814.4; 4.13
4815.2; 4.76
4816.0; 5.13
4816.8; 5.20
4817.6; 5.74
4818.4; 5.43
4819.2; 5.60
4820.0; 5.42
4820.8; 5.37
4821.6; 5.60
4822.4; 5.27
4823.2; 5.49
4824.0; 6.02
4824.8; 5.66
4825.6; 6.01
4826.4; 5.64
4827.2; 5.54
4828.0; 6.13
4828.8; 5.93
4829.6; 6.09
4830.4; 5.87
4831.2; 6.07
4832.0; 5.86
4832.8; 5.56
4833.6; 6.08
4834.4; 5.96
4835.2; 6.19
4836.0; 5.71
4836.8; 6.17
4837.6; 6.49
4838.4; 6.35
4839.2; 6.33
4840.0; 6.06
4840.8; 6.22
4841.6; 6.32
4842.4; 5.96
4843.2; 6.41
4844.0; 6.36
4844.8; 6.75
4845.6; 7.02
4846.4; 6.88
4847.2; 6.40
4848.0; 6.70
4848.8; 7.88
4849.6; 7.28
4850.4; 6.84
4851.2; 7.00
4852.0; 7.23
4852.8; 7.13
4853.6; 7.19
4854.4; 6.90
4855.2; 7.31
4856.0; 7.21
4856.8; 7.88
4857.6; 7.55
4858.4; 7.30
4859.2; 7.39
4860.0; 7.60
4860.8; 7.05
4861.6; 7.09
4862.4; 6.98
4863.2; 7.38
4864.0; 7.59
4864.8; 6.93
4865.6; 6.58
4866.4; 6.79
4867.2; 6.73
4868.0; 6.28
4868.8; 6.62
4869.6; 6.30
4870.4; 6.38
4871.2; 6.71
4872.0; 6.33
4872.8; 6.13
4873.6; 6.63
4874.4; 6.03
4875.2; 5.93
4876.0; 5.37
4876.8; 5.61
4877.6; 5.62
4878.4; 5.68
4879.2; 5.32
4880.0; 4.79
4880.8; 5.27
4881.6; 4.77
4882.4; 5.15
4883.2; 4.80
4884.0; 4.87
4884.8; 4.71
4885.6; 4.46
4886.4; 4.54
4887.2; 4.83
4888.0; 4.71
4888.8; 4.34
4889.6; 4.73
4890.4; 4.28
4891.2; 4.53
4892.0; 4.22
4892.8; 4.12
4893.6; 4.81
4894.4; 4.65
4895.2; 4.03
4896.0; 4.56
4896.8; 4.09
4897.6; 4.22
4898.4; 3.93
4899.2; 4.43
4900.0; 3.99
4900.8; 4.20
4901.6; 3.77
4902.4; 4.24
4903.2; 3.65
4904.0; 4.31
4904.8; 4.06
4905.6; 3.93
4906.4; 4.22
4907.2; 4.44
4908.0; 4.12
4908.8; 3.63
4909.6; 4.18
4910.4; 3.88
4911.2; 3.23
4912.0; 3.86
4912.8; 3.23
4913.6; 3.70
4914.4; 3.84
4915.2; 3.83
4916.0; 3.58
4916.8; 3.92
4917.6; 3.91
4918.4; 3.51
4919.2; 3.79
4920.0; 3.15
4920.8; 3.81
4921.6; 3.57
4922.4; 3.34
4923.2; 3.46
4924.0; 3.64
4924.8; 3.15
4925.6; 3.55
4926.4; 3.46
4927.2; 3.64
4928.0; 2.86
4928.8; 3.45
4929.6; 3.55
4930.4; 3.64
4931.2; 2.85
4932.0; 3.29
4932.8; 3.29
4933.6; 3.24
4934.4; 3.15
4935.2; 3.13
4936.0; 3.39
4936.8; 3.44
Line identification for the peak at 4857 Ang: C IV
